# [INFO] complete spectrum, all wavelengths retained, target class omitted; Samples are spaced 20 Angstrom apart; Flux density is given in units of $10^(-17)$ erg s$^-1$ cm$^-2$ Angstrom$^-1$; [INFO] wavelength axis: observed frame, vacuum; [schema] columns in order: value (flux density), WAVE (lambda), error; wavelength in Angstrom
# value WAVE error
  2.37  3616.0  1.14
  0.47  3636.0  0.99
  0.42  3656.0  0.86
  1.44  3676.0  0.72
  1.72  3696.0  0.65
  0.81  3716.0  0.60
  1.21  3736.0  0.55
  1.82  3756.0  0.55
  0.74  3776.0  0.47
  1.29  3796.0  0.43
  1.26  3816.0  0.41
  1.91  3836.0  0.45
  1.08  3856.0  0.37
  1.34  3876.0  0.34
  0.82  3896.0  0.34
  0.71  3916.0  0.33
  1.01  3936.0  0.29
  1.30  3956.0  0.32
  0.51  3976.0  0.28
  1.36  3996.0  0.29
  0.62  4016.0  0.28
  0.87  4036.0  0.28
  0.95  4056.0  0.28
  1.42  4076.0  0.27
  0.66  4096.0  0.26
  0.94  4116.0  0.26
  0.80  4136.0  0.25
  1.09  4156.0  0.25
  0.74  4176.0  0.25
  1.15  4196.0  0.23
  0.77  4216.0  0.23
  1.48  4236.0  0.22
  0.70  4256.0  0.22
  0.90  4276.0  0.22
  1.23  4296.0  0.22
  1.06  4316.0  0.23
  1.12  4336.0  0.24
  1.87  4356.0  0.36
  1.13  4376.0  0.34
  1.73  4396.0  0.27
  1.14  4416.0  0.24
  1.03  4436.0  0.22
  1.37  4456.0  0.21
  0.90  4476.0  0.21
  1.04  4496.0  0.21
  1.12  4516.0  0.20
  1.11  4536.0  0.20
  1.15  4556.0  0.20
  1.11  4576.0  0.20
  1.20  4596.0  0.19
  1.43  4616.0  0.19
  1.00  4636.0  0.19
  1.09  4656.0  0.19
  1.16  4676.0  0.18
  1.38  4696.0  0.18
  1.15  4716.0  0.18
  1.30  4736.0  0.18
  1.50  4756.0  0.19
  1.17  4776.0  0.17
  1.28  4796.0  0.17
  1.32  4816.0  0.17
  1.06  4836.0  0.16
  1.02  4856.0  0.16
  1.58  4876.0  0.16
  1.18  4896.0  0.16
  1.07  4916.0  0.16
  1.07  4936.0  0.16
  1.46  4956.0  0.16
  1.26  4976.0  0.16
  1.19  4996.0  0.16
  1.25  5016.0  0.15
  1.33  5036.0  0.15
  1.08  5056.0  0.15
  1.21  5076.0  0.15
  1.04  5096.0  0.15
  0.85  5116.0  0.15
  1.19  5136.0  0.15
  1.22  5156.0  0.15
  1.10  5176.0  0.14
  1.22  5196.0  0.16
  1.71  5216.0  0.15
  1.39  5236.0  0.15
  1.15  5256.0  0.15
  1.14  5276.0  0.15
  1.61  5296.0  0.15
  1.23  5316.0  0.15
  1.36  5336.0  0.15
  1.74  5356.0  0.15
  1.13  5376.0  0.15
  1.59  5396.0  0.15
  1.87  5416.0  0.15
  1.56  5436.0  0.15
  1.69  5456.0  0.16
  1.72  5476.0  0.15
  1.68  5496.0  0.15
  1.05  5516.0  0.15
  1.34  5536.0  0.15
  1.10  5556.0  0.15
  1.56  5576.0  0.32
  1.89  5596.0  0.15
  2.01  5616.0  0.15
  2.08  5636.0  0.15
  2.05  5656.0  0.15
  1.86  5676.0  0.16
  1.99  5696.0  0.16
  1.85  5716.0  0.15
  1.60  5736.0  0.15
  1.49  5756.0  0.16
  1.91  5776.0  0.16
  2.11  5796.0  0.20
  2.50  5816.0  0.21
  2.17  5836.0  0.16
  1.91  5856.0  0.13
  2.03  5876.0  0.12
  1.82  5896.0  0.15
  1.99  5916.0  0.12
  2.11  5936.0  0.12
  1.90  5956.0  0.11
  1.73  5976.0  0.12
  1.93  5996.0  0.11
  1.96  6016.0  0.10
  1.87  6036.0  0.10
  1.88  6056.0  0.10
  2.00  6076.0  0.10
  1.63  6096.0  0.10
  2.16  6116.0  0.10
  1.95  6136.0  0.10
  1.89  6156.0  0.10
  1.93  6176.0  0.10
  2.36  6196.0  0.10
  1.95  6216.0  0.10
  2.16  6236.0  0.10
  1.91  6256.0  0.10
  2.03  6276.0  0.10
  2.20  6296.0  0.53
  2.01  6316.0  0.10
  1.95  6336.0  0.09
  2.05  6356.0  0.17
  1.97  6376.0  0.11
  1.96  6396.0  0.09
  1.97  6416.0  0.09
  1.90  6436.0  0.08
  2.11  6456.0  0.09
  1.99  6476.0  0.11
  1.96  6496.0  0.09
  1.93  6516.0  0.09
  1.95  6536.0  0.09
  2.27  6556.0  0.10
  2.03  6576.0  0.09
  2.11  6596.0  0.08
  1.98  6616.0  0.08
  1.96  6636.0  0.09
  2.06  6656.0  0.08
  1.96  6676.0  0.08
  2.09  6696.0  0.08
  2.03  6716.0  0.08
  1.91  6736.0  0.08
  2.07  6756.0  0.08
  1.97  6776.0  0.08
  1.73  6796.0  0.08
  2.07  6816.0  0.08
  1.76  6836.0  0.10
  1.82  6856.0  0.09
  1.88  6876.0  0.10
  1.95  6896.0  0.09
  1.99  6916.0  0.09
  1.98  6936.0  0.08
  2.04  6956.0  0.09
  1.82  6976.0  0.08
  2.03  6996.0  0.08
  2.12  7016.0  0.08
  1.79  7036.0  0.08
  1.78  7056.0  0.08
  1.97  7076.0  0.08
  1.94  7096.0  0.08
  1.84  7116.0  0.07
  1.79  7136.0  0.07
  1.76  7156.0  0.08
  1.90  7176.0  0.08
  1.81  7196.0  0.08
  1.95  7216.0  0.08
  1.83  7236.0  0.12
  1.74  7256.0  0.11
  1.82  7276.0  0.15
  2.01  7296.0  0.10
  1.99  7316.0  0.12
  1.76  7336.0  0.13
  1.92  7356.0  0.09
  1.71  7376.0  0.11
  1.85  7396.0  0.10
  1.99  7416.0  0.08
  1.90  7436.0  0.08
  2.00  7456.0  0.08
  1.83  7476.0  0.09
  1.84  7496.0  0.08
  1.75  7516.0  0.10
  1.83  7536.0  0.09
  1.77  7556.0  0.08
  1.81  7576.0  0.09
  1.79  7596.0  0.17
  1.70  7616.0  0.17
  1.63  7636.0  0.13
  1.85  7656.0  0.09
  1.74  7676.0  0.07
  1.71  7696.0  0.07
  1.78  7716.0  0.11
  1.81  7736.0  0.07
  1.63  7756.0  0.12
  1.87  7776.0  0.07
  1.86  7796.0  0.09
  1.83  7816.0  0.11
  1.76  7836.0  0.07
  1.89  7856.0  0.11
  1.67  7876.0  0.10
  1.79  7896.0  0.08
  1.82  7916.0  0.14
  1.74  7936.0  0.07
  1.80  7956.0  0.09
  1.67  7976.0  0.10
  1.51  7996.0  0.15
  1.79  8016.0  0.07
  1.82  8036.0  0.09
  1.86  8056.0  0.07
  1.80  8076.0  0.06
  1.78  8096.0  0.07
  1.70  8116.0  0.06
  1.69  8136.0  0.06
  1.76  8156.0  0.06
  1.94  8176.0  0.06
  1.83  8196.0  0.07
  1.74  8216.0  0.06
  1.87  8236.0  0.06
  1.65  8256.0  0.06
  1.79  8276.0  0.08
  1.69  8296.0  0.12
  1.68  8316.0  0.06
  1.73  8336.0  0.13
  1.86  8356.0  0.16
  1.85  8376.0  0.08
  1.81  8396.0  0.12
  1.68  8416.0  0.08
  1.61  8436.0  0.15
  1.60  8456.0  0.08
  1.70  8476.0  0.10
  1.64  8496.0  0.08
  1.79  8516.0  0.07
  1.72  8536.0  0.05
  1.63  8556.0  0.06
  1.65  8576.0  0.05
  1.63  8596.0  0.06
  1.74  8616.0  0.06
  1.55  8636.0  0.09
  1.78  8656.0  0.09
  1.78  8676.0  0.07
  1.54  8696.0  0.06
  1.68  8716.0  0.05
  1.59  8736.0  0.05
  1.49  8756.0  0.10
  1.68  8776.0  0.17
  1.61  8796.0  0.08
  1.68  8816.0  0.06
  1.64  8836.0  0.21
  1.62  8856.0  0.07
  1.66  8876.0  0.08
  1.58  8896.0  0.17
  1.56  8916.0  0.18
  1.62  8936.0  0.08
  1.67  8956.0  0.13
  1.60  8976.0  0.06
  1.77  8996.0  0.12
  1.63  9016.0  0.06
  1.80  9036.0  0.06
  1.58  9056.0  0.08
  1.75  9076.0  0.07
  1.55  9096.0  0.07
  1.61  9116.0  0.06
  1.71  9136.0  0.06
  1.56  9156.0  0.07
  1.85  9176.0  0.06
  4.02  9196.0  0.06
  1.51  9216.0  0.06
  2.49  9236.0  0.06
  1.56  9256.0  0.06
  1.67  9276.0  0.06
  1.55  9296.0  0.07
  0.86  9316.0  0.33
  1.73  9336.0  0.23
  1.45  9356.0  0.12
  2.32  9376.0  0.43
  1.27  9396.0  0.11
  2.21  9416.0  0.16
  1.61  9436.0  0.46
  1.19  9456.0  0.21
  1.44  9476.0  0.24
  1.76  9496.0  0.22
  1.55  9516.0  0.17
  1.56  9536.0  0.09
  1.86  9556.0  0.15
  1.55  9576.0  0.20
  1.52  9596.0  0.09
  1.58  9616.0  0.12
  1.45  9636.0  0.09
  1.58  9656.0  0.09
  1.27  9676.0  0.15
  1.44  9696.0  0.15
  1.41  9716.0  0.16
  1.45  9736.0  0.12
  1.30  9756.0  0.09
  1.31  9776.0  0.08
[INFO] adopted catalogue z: 0.40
